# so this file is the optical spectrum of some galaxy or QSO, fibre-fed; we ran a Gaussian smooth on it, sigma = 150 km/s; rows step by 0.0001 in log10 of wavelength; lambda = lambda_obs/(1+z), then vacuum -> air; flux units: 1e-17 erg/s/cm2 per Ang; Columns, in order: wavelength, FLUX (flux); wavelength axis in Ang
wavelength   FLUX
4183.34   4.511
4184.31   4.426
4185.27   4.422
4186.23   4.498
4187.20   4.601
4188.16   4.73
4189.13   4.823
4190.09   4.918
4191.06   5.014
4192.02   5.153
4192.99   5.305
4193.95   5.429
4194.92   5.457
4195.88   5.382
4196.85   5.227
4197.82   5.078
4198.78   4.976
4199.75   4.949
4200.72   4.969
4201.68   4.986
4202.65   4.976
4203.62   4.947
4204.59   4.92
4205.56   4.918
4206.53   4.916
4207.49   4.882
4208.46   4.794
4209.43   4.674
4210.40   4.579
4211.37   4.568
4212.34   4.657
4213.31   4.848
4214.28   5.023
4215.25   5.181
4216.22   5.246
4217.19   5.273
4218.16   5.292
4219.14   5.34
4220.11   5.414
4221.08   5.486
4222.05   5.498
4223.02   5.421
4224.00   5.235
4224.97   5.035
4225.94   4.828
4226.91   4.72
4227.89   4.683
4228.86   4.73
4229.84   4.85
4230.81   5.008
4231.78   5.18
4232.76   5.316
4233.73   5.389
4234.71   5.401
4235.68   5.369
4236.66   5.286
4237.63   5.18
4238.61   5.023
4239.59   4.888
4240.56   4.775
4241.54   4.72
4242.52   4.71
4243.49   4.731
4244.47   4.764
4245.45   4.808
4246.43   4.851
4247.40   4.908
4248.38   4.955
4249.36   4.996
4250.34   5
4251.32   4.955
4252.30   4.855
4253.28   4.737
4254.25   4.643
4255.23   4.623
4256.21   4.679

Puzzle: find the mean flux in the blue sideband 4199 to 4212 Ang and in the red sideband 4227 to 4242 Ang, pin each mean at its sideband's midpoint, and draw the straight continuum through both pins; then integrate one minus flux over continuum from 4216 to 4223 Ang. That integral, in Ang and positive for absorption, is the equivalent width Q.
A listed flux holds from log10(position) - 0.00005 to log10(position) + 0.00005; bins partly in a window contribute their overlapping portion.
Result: -0.61 Ang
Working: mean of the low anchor 4.85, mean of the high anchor 5.04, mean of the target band 5.37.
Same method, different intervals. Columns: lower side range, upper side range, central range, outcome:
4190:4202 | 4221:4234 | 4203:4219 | 0.6 Ang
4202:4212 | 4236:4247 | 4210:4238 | -1.5 Ang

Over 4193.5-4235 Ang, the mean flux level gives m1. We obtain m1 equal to 5.06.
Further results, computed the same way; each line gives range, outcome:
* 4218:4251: 5.05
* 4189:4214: 4.98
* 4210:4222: 5.09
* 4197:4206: 4.98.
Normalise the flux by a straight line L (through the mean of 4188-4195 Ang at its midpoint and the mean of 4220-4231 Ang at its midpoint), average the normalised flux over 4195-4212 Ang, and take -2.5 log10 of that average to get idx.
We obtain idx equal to 0.03 mag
